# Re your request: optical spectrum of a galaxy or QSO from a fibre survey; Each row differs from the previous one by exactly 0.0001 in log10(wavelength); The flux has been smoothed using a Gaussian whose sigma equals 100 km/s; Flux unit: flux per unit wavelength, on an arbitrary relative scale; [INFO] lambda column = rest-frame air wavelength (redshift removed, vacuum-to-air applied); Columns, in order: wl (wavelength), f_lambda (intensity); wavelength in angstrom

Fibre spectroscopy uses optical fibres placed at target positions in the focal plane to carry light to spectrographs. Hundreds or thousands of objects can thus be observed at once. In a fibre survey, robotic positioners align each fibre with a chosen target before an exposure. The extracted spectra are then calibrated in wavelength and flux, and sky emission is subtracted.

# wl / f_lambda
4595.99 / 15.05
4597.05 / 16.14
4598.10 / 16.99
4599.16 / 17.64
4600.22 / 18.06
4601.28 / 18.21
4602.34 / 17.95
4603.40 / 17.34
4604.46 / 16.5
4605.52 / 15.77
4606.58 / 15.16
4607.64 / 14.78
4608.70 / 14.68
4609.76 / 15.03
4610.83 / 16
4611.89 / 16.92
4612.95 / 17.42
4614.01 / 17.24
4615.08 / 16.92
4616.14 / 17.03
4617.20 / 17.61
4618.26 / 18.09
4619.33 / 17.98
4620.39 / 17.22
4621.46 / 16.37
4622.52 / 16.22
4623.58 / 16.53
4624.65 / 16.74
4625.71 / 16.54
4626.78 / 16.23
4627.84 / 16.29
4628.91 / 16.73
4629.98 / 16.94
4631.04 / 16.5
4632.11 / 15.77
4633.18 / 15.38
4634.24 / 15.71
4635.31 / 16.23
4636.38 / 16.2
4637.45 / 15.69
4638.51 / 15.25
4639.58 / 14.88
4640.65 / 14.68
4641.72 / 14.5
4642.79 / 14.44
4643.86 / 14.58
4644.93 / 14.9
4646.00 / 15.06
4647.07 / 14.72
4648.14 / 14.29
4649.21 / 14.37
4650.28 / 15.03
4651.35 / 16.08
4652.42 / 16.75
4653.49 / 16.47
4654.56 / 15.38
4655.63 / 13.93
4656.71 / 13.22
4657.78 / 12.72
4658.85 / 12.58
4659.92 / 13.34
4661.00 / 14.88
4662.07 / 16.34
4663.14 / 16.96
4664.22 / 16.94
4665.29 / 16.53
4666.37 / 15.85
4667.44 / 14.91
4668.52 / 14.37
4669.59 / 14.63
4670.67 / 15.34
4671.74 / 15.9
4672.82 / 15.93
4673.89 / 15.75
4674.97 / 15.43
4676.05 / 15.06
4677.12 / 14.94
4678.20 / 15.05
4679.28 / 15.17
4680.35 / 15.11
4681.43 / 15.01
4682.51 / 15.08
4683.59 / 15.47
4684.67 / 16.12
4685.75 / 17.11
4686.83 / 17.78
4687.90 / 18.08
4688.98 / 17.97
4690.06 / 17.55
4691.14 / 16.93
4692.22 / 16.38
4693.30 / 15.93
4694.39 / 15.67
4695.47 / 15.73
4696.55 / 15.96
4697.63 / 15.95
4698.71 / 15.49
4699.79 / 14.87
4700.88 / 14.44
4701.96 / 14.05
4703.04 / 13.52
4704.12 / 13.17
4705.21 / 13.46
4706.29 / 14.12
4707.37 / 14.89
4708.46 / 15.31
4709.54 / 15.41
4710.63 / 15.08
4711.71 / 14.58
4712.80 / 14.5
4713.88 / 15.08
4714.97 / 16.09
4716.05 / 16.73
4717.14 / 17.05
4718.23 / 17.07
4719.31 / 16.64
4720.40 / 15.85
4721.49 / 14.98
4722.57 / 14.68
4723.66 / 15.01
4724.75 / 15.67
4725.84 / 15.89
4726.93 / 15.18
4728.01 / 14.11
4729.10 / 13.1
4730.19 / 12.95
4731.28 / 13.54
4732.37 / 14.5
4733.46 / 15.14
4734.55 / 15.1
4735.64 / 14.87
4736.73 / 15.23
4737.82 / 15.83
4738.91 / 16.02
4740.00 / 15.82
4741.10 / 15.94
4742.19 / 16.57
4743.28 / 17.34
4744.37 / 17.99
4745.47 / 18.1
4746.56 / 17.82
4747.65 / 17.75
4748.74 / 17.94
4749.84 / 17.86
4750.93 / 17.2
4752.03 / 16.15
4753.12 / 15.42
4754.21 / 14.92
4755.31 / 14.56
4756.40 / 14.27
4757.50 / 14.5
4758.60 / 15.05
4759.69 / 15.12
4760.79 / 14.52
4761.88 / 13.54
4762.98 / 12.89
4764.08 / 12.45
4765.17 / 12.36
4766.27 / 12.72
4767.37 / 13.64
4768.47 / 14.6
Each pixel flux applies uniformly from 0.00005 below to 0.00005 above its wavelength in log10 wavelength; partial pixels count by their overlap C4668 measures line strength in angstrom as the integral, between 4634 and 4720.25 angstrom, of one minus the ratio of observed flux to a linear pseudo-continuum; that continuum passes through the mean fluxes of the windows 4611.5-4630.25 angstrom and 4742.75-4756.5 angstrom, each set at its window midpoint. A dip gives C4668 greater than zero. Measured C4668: 7.7 angstrom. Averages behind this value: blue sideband 16.9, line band 15.4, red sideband 16.8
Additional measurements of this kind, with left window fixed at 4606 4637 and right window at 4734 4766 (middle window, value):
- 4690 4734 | 1.93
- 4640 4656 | 1.21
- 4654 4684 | 1.96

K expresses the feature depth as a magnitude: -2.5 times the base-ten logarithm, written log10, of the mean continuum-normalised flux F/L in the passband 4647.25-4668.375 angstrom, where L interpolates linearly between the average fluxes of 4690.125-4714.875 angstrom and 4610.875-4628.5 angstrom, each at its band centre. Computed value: 0.07 mag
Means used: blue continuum 16.9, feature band 15.1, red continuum 15.1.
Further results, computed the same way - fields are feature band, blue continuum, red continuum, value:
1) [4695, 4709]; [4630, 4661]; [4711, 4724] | 0.06 mag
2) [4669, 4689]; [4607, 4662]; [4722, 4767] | -0.02 mag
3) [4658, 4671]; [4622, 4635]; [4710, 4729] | 0.06 mag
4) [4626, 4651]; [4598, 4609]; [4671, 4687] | 0.05 mag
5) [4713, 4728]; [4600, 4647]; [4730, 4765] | -0.01 mag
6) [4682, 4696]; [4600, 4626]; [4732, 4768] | -0.04 mag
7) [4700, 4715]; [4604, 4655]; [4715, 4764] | 0.09 mag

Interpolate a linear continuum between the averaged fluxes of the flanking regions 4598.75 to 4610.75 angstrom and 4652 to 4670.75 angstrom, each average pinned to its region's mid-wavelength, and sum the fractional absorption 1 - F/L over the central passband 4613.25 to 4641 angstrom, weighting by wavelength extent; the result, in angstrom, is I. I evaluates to -1.0 angstrom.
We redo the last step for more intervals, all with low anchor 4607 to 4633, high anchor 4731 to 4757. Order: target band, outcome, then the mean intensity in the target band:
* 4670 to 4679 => 0.52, 15.4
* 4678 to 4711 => 1.48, 15.5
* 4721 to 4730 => 0.79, 14.8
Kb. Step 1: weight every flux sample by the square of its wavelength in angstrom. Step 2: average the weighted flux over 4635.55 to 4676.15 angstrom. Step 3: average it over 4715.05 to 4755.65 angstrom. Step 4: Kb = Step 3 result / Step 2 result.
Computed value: 1.09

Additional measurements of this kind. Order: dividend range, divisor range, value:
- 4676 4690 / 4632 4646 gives 1.08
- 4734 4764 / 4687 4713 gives 1.05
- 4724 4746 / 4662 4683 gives 1.02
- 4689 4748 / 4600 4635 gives 0.98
